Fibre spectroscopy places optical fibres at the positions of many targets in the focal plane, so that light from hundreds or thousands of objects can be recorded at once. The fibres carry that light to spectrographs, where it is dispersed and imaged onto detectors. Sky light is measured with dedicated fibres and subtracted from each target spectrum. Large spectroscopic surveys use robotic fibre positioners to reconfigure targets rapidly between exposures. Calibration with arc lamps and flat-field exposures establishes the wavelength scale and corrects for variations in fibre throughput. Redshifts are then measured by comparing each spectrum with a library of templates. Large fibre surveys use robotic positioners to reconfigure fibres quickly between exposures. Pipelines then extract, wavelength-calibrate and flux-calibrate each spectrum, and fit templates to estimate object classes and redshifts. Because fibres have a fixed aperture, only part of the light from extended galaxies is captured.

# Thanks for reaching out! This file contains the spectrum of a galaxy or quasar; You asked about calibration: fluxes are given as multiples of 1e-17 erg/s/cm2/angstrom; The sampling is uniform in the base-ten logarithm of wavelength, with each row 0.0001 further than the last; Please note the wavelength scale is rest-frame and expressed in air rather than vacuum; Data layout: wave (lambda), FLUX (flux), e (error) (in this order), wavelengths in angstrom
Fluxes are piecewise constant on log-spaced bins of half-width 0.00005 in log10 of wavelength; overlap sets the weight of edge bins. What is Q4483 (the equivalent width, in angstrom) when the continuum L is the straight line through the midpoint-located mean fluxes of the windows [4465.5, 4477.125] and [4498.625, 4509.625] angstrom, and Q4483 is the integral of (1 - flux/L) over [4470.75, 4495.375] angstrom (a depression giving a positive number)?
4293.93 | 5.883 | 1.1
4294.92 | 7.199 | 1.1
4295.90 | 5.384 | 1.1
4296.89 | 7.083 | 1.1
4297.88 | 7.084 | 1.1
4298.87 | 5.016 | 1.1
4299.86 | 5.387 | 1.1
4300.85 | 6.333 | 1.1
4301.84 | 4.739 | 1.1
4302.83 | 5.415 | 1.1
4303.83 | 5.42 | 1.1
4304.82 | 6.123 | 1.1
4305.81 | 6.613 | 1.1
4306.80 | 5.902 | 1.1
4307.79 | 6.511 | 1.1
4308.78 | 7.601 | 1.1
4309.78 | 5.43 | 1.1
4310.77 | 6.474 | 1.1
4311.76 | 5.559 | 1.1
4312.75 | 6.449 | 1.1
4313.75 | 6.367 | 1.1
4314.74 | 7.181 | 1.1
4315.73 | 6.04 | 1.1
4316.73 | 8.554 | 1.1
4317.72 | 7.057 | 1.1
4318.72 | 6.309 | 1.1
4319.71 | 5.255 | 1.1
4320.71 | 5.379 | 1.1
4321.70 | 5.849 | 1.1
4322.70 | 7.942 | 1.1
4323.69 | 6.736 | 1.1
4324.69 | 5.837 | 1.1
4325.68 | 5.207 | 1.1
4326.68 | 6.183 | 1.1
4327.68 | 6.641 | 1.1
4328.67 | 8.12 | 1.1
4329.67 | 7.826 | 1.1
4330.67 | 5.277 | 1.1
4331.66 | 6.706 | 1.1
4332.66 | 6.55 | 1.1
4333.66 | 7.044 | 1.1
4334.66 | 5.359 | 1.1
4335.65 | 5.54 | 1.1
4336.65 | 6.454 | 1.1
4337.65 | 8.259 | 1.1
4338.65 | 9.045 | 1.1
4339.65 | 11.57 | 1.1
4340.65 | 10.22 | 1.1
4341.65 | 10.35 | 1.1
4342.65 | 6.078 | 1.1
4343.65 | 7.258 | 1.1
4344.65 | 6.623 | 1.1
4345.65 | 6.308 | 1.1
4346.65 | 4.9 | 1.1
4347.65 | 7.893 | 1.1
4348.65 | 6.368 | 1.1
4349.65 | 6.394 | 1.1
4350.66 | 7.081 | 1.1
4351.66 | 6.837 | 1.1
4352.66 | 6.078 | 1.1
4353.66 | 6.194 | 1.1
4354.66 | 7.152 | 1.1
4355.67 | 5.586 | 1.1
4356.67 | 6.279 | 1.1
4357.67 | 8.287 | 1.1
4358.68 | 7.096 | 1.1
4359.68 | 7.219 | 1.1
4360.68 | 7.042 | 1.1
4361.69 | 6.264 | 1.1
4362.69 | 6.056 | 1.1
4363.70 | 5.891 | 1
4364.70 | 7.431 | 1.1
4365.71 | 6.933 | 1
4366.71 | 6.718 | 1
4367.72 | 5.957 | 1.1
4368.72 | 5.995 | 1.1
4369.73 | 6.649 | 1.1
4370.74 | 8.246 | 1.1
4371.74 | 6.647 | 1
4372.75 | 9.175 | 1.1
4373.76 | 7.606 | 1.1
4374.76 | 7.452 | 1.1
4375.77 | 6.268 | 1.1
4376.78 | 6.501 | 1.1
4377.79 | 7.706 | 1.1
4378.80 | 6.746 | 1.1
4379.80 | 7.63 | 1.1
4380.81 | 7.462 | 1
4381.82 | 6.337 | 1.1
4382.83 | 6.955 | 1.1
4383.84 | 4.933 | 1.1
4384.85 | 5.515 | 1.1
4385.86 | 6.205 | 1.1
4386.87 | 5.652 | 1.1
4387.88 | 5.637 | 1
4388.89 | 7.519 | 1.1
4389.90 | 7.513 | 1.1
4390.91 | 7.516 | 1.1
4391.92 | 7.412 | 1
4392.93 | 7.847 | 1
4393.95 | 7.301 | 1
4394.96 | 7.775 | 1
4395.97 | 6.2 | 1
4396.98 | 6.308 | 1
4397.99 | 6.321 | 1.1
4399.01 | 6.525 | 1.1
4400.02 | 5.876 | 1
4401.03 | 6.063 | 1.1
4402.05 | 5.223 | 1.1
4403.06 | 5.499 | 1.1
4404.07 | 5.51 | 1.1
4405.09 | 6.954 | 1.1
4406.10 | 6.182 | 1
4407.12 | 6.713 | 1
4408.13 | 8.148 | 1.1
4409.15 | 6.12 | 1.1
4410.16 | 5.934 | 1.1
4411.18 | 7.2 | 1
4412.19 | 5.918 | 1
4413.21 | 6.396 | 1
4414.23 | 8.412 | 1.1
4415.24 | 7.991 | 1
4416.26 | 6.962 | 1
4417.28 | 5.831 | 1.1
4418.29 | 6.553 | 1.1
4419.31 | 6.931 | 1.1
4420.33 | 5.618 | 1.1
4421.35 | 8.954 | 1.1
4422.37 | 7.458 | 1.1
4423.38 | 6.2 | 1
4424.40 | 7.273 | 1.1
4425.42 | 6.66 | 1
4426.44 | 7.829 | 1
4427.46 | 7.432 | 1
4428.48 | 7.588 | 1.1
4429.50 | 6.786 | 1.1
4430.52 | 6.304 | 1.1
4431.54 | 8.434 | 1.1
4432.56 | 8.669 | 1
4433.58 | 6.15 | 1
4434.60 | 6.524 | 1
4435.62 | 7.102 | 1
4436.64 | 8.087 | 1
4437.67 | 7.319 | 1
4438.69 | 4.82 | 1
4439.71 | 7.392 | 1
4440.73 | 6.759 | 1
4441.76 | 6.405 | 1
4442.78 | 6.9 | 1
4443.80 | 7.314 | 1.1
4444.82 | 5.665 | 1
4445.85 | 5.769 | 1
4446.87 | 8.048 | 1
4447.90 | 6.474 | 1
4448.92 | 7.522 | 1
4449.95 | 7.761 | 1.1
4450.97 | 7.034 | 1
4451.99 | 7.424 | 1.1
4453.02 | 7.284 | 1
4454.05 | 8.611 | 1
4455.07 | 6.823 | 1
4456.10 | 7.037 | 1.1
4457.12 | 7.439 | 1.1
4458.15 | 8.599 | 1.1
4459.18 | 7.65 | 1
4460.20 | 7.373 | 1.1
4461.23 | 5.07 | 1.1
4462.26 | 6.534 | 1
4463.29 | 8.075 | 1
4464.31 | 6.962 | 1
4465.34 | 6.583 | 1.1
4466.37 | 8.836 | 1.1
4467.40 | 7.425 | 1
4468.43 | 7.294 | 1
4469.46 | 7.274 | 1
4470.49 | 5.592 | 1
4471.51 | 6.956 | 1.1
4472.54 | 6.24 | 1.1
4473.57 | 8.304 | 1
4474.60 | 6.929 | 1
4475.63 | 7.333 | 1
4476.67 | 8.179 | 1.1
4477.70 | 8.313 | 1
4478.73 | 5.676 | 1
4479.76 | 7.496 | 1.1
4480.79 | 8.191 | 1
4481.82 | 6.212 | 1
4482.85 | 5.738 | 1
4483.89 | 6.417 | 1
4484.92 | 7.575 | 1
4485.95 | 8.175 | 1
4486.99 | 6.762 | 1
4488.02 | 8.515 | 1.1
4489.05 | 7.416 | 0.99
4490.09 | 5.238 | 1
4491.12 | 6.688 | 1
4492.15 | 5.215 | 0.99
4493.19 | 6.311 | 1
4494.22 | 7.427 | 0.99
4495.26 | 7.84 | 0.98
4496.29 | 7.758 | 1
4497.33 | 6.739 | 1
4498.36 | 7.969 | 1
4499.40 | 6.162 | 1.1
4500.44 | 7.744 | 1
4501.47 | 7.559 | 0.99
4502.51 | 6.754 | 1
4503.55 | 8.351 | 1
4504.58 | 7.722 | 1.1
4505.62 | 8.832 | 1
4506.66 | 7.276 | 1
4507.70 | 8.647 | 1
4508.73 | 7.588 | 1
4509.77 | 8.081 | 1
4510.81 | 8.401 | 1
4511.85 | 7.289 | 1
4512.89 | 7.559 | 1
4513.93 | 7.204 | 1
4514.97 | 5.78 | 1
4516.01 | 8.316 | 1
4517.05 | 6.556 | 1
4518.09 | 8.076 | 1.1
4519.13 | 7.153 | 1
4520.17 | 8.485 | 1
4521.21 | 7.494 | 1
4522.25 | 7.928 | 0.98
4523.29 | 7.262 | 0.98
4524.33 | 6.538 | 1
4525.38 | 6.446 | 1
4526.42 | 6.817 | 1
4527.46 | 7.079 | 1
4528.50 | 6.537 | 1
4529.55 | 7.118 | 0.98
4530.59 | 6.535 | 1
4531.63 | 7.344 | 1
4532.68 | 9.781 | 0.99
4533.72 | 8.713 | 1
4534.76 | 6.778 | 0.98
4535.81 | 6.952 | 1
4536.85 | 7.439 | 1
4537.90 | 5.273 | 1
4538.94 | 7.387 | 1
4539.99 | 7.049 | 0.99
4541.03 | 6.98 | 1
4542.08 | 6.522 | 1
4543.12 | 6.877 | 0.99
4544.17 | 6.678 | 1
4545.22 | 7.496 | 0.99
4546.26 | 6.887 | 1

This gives 1.3 angstrom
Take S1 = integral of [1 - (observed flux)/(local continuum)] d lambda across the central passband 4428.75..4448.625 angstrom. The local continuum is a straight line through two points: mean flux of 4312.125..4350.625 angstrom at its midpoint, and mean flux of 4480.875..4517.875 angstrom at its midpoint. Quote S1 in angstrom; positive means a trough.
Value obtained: 0.7 angstrom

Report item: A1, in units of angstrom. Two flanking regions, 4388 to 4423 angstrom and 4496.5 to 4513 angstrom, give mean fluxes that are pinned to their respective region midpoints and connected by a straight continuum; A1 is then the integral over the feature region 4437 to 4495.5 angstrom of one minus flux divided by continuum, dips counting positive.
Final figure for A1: 2.1 angstrom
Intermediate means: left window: 6.77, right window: 7.67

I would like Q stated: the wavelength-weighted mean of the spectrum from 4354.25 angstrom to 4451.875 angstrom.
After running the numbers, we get 6.84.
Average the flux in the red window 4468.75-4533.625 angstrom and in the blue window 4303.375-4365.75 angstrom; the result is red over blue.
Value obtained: 1.1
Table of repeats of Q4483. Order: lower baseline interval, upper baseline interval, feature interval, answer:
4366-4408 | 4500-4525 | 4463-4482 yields 0.1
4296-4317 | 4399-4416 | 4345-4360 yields -0.7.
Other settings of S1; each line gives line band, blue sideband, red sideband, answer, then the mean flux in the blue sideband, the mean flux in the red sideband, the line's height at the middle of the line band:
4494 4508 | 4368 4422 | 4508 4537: -0.6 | 6.76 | 7.41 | 7.3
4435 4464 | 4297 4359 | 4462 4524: 0.3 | 6.67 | 7.31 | 7.14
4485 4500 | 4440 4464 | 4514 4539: 0.3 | 7.11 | 7.24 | 7.18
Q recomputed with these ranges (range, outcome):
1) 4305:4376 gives 6.84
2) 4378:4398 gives 6.77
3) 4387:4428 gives 6.78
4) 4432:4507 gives 7.15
